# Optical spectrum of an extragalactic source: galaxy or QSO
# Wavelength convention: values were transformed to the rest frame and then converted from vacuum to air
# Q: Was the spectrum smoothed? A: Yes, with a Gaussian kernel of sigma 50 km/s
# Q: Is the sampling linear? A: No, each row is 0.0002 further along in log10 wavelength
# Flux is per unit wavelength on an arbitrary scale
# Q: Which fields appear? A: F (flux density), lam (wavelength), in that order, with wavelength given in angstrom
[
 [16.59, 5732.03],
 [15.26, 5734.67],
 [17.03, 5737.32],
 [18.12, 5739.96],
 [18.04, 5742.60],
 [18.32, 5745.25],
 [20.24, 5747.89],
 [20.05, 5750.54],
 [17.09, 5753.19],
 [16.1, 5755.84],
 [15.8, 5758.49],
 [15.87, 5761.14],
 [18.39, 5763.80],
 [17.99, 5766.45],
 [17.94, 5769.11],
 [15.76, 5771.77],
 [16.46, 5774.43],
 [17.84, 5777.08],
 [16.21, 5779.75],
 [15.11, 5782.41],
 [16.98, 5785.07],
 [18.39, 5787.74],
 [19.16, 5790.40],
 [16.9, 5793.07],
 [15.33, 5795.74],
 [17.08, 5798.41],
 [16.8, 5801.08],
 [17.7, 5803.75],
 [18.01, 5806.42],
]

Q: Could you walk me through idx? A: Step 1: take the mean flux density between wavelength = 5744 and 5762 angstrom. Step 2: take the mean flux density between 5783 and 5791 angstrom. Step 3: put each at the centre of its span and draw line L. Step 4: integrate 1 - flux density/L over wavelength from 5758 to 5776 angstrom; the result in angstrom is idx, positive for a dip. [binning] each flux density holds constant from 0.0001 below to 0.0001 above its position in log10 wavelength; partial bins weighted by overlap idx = 0.80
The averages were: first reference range 17.7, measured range 17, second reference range 17.8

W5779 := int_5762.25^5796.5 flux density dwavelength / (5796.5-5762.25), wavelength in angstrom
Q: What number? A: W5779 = 17.1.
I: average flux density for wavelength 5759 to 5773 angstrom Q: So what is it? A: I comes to 17.1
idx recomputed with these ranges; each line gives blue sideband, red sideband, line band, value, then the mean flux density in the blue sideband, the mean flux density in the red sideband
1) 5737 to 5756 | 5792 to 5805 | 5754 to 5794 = 1.1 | 18.3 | 16.8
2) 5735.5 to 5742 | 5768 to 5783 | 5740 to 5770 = -1.3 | 17.4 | 16.6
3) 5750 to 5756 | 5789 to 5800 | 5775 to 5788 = 0.4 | 17.8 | 17.1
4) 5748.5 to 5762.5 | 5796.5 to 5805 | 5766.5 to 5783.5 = 0.4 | 17.1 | 17.1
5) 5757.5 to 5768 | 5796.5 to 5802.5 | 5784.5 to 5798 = -0.4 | 17.1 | 16.8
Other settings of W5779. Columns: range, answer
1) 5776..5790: 17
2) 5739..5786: 17.3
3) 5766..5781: 17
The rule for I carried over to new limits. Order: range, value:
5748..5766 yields 17.5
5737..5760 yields 17.9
